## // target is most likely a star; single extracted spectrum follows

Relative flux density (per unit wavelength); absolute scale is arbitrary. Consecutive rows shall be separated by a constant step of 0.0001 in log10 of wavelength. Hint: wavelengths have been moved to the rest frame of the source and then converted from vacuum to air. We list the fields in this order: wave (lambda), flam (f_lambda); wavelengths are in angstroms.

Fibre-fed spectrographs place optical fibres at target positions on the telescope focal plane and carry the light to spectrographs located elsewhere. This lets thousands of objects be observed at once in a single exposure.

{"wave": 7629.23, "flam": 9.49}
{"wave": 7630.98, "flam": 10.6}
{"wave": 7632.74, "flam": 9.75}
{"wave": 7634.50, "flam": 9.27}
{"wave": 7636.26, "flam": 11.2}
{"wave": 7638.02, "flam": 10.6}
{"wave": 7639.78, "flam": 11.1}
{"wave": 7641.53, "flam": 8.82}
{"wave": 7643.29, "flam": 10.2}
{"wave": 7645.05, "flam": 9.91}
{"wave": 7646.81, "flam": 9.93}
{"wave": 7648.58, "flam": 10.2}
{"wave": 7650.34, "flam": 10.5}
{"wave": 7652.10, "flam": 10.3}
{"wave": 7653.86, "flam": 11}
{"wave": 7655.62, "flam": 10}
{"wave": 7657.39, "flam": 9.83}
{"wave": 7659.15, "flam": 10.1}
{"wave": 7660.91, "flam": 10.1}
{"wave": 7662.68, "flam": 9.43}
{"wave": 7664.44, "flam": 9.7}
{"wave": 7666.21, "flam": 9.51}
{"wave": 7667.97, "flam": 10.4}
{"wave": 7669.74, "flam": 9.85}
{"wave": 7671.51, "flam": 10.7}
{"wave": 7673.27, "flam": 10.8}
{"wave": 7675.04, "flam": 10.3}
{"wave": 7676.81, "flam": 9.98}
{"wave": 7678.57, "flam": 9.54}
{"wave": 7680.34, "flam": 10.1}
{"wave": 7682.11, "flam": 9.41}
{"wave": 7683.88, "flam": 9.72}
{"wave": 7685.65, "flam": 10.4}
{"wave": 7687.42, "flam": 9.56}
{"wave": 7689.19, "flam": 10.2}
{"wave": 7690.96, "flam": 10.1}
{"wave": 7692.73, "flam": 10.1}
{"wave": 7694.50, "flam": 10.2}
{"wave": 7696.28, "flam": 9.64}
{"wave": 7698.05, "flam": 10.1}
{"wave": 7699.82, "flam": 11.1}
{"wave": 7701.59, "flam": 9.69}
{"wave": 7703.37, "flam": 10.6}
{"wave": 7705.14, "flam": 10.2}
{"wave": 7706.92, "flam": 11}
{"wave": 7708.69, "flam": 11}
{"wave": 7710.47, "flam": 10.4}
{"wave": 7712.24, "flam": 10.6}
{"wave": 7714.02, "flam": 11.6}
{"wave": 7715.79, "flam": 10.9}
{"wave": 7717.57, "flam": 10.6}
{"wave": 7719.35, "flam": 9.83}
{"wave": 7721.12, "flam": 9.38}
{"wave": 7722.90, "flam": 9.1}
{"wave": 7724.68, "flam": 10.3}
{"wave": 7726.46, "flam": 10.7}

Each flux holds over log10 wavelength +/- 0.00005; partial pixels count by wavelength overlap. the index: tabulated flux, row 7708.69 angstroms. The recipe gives 11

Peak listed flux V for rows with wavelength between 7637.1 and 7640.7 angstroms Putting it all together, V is 11.1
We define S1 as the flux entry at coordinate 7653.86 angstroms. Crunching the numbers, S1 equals 11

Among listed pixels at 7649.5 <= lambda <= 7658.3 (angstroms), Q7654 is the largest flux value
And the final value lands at 11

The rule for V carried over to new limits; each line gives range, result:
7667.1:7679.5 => 10.8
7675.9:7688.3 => 10.4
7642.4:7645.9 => 10.2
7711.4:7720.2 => 11.6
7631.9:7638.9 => 11.2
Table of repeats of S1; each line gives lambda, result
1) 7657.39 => 9.83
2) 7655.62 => 10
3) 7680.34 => 10.1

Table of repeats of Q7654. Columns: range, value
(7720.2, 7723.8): 9.38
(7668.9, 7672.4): 10.7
